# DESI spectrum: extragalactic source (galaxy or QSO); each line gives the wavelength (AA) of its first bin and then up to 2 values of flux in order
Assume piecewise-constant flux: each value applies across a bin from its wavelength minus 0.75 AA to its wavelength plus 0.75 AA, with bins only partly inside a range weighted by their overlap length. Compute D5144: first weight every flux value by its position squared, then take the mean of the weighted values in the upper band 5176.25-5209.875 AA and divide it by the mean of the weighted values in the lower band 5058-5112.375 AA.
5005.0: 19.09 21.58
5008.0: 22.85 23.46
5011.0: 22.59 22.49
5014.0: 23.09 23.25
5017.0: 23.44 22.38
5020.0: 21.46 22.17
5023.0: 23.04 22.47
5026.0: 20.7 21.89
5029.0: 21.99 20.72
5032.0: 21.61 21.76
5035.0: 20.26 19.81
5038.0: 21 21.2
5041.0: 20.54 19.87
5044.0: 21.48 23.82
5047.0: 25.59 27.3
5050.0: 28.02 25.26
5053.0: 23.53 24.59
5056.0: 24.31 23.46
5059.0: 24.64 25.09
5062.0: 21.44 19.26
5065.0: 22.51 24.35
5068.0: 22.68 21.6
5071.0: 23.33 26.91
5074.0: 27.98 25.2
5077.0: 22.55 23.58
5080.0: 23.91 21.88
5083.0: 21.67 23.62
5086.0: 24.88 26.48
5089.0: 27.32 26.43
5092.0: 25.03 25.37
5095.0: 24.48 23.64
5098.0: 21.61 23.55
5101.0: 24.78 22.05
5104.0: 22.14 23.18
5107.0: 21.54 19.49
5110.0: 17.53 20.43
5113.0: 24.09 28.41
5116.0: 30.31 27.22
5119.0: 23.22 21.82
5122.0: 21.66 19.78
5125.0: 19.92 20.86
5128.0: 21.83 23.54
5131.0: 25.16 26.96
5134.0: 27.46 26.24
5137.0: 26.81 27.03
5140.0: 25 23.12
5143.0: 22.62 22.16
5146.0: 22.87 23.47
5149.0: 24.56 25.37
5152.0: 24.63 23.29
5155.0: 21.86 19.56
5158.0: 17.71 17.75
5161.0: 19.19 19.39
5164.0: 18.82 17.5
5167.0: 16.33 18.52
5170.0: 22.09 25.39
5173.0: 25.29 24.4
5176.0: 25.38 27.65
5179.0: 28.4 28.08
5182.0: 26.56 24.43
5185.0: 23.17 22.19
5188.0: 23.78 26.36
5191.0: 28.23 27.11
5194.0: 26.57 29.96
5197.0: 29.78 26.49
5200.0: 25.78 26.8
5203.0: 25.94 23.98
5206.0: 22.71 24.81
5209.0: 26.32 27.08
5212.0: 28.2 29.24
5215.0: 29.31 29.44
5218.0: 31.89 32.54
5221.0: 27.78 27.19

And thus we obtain 1.17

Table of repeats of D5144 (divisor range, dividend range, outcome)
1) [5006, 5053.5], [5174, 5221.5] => 1.28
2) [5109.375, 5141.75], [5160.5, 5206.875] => 1.04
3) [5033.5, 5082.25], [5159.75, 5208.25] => 1.10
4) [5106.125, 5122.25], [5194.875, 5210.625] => 1.17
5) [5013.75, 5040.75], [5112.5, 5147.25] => 1.16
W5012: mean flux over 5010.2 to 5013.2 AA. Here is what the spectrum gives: 22.6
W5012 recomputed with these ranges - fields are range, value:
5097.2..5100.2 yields 22.6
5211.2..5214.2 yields 28.7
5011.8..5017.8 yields 23.1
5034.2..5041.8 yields 20.6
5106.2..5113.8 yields 20.7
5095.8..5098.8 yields 22.6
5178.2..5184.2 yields 26.9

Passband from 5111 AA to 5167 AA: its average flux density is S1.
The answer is 22.9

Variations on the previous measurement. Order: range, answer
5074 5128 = 23.5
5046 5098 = 24.3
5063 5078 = 23.7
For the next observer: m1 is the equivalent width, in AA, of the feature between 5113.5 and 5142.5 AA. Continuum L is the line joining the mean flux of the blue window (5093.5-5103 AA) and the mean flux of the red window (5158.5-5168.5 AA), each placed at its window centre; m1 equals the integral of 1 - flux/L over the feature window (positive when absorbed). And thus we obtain -4.7 AA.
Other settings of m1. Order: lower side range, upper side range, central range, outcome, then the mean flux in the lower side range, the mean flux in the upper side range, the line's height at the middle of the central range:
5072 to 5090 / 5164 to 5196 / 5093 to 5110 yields 1.38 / 24.7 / 24.5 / 24.6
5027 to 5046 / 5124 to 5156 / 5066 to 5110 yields -2.29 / 21.2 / 24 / 22.6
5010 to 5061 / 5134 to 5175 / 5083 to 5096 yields -1.51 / 22.8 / 22.3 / 22.6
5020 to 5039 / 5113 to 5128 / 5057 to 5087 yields -1.46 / 21.4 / 23.6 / 22.5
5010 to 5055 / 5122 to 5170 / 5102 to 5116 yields -0.13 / 22.6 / 22.2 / 22.3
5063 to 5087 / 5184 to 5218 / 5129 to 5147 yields 0.12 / 23.6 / 26.6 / 25.1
